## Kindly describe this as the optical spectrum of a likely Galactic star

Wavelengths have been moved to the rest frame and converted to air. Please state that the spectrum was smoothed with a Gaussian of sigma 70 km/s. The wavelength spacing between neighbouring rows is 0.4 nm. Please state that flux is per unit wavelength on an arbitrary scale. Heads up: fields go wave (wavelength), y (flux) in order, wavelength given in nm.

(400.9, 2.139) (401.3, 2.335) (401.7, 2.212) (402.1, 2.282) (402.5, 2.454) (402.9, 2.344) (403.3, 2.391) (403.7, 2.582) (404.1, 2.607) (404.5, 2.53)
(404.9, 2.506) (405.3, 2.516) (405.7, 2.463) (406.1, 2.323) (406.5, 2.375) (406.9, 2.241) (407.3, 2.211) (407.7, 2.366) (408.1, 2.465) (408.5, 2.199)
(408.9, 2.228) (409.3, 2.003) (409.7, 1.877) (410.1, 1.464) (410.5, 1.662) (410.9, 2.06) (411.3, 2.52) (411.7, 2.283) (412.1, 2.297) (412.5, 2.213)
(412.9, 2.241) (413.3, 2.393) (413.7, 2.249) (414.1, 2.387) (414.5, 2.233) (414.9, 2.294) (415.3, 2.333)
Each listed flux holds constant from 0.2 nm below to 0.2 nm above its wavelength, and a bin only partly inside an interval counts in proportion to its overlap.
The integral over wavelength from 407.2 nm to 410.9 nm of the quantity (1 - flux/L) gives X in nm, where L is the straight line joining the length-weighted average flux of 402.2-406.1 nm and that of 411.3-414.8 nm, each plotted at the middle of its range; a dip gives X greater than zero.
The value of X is 0.52 nm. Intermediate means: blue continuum 2.47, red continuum 2.3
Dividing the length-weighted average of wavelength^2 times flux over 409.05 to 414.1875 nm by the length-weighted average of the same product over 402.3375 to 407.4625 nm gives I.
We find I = 0.90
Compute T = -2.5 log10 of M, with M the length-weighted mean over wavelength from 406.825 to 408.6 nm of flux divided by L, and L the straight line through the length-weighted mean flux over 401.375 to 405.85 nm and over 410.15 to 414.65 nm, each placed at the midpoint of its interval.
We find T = 0.01 mag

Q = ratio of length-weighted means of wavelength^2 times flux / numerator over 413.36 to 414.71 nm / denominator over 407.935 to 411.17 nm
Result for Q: 1.2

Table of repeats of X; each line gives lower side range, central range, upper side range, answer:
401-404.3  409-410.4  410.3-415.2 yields 0.295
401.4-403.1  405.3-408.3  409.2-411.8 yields -0.327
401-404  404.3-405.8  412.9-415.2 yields -0.095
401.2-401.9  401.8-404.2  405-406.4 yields -0.105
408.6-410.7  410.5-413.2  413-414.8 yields -0.173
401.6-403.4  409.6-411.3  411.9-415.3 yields 0.337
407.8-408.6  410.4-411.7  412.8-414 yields 0.102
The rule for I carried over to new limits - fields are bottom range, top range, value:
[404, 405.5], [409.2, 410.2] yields 0.72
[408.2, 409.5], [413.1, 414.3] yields 1.11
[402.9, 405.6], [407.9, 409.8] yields 0.88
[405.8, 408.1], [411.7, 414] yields 1.01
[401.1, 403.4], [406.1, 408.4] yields 1.02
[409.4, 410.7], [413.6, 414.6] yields 1.39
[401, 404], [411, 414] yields 1.02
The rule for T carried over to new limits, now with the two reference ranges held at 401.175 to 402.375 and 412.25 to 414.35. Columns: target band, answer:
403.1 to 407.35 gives -0.07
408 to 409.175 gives 0.01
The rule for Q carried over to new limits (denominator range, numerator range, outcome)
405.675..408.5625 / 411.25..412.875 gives 1.01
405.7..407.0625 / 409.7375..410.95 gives 0.75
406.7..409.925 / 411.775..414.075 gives 1.07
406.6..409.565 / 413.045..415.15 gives 1.06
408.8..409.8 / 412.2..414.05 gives 1.15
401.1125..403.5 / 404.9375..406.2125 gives 1.07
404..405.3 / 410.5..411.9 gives 0.89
